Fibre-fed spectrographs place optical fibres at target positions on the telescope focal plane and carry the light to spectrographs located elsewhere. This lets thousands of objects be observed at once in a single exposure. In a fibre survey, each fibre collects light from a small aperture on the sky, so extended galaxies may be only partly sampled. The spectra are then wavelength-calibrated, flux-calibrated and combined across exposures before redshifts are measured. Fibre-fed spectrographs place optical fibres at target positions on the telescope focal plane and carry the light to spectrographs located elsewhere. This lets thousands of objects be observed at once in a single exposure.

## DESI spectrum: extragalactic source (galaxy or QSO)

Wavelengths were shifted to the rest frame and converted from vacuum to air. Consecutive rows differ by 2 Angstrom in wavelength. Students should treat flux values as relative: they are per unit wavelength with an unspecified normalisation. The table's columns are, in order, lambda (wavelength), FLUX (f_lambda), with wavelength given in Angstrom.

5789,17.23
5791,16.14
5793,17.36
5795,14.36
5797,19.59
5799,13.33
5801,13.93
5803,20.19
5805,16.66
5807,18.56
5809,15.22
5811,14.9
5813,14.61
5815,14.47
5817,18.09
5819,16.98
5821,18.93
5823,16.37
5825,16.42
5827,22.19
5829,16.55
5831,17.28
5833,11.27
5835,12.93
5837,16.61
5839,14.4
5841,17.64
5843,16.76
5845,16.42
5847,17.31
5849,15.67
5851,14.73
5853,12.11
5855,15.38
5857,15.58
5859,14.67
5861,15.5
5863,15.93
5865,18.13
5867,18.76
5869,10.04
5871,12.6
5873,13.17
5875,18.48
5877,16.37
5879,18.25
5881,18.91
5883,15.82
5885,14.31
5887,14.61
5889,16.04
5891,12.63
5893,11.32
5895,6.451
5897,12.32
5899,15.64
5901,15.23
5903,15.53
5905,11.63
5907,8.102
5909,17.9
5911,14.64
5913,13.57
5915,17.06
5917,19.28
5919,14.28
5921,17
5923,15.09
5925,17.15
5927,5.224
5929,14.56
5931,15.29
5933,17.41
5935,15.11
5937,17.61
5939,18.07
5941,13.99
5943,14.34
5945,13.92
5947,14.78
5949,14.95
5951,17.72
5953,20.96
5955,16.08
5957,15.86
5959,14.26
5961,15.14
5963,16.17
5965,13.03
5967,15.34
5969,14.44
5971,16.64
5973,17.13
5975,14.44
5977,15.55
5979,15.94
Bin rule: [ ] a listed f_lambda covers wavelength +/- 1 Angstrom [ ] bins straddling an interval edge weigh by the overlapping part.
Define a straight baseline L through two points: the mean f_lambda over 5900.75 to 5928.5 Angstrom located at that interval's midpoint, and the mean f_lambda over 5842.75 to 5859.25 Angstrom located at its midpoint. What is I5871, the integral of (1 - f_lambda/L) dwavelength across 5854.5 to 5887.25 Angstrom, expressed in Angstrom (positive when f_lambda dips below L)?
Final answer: -1.4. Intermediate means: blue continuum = 15.4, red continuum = 14.4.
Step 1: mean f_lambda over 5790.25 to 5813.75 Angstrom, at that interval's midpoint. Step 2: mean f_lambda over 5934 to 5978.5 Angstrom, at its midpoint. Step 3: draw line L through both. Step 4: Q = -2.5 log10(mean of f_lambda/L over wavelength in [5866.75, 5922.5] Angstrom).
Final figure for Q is 0.10 mag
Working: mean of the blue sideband 16.3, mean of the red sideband 15.7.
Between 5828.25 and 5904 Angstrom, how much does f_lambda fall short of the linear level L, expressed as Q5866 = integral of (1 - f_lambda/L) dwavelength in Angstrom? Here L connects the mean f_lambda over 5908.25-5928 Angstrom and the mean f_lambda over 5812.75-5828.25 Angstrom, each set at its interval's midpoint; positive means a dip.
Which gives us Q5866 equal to 5.9 Angstrom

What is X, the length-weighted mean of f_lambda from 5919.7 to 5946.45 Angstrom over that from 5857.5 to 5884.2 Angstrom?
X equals 0.94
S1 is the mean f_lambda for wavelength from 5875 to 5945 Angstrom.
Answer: 14.8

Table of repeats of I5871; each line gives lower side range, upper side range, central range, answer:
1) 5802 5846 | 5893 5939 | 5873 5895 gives 0.01 Angstrom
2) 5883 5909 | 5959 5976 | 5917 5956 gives -3.33 Angstrom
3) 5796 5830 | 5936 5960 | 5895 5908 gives 3.00 Angstrom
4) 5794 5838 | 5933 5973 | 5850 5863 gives 1.14 Angstrom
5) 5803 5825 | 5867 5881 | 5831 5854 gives 1.25 Angstrom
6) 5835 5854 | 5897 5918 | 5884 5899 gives 2.23 Angstrom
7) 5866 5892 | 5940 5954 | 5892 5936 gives 4.30 Angstrom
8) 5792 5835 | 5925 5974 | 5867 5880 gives 0.69 Angstrom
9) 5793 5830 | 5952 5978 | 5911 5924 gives 0.11 Angstrom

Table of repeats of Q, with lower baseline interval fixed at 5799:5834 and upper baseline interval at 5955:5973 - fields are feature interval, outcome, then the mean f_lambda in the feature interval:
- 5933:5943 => -0.043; 16.1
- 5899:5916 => 0.106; 14.3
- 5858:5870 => 0.043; 15.5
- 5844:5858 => 0.064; 15.3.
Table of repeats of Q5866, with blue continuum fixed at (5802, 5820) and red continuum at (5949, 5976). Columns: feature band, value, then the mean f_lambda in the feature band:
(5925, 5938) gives 1.31 Angstrom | 14.4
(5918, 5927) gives 0.78 Angstrom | 14.7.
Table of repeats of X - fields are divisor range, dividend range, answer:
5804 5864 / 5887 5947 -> 0.90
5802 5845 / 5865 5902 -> 0.88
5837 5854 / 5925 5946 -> 0.94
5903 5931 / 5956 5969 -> 1.04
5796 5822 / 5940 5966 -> 0.93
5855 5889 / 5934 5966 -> 1.00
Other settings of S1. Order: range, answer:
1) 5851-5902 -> 14.7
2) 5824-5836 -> 16.1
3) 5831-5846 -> 15.3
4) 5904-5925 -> 15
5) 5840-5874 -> 15.3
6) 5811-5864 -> 15.9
